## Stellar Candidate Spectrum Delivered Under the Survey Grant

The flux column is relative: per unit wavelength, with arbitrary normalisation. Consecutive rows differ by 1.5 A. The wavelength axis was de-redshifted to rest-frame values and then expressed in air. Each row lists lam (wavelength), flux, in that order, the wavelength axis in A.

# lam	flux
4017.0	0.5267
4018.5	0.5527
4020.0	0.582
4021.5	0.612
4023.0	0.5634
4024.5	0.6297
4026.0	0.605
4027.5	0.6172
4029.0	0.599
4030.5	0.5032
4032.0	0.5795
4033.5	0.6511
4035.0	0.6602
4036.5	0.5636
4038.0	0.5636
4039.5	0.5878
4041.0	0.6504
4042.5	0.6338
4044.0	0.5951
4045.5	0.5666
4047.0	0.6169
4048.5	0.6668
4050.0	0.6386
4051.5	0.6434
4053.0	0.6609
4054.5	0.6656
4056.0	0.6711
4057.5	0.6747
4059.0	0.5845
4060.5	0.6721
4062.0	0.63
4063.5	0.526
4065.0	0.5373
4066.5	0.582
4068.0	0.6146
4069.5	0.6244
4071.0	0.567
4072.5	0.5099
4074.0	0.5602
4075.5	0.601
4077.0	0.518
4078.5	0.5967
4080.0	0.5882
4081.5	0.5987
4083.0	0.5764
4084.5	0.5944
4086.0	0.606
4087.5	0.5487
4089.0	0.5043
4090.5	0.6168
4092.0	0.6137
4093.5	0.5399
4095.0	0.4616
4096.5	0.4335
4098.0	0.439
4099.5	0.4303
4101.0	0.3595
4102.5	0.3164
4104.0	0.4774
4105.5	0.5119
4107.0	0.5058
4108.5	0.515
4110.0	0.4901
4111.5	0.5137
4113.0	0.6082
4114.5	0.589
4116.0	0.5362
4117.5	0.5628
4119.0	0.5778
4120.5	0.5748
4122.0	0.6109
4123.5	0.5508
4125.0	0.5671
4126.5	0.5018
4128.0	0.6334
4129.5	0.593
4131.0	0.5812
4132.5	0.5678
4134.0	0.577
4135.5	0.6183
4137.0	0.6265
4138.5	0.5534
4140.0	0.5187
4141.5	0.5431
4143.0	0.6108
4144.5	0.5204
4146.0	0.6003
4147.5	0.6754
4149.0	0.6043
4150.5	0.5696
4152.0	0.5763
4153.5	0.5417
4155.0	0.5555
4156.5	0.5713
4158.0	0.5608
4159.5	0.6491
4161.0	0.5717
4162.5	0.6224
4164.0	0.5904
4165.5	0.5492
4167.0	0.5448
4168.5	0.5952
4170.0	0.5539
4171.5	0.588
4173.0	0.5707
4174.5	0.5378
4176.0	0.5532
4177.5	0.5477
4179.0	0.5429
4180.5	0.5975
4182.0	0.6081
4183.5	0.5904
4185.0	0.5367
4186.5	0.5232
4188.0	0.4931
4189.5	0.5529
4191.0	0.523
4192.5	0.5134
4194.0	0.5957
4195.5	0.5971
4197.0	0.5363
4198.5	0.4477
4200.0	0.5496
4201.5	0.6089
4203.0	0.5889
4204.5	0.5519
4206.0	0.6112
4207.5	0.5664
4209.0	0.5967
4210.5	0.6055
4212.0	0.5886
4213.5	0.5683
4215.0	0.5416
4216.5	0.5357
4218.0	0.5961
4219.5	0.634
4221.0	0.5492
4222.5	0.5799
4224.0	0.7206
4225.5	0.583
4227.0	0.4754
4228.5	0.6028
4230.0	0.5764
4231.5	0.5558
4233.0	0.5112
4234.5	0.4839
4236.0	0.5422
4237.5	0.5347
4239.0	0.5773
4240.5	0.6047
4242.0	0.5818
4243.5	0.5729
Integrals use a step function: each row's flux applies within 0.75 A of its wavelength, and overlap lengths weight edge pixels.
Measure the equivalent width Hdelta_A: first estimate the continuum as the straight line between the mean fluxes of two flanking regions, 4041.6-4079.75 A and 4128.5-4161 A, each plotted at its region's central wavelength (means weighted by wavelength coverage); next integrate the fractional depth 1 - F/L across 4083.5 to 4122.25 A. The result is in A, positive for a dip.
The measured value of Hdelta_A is 4.8 A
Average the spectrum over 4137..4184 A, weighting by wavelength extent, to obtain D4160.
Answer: 0.575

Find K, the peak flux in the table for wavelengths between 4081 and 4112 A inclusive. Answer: 0.6168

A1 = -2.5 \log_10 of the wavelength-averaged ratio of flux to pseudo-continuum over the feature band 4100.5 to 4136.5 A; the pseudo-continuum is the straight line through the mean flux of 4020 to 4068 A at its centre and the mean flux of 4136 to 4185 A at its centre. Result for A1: 0.091 mag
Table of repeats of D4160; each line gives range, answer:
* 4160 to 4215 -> 0.564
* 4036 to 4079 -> 0.605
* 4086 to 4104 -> 0.484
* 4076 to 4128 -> 0.532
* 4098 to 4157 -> 0.548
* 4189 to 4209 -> 0.559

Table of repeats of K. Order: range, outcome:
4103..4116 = 0.6082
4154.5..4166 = 0.6491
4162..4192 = 0.6224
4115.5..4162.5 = 0.6754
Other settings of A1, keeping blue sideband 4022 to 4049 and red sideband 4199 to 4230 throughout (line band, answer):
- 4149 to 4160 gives 0.025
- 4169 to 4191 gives 0.056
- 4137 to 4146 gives 0.057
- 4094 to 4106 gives 0.354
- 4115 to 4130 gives 0.040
